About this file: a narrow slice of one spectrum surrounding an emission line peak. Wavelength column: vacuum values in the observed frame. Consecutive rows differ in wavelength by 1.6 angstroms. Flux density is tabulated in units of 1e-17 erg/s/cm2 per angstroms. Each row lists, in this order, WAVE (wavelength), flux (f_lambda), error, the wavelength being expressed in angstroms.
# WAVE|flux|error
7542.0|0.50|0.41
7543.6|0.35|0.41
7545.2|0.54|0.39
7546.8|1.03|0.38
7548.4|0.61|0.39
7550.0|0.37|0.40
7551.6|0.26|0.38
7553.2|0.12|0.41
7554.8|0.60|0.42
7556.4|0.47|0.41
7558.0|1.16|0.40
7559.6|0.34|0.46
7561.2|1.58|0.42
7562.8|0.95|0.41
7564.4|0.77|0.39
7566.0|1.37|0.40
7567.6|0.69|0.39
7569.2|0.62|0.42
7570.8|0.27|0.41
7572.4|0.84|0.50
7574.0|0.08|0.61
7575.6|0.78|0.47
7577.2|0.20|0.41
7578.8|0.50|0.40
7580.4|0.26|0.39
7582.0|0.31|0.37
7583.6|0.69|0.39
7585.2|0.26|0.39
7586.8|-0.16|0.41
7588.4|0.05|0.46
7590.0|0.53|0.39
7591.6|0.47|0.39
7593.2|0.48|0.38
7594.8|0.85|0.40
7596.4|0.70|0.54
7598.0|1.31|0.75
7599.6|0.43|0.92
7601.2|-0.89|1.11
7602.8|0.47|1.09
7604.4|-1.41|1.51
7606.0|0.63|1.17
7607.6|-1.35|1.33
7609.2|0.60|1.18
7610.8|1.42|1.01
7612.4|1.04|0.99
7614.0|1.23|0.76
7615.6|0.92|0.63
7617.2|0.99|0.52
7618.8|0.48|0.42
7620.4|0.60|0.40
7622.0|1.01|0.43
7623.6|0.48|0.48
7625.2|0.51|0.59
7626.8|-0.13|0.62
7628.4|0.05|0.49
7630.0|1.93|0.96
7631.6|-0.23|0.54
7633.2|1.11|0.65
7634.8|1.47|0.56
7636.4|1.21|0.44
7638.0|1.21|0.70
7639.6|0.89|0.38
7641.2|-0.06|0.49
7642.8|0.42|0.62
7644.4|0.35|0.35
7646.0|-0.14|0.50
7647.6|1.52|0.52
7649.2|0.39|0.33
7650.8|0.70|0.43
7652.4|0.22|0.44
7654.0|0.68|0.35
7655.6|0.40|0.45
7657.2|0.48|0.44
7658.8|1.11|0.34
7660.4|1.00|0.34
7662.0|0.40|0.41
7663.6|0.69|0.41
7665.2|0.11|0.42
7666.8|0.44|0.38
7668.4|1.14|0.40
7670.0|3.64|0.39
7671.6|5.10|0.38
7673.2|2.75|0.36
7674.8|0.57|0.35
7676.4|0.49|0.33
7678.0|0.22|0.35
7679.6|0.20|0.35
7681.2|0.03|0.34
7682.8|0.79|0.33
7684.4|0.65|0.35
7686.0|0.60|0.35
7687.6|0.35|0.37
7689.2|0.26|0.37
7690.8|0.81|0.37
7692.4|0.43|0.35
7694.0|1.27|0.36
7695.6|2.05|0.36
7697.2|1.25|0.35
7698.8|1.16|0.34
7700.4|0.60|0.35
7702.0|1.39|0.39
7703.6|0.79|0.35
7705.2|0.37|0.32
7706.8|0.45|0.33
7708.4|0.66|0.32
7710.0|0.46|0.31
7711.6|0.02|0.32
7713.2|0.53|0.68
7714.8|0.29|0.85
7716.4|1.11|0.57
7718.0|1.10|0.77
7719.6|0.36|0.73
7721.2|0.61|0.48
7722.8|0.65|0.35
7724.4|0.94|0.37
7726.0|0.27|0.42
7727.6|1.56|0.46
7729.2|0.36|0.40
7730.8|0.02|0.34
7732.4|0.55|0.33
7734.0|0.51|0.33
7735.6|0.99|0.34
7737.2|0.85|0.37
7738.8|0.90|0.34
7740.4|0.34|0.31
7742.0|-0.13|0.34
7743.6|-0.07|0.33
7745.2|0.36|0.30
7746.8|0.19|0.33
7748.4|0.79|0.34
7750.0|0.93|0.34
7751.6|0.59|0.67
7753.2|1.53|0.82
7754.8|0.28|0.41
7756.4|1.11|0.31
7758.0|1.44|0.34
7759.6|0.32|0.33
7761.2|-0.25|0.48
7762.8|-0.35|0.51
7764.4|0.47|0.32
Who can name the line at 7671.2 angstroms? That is H-alpha 6563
